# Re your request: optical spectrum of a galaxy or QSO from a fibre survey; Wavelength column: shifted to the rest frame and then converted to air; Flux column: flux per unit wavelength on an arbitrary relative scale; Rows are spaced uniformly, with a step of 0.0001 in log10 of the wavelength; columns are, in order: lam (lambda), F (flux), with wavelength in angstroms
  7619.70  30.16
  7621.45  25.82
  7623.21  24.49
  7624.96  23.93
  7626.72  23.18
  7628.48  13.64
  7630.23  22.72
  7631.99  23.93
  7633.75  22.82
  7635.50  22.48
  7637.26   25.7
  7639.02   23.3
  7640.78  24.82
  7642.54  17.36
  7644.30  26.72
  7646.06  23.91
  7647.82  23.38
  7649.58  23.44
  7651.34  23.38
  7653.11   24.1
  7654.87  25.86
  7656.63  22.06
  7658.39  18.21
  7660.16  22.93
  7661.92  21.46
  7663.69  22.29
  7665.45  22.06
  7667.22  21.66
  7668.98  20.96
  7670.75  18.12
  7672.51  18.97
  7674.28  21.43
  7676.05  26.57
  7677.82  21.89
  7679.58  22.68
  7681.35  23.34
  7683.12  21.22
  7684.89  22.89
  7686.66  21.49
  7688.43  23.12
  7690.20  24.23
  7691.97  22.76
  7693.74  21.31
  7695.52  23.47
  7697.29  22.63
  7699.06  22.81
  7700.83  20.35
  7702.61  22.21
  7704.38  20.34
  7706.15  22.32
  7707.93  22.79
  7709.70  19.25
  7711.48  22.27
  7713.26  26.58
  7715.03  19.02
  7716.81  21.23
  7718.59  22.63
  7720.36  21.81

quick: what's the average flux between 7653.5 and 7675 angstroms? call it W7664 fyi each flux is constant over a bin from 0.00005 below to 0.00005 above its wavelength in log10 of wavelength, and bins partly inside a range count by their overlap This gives 21.4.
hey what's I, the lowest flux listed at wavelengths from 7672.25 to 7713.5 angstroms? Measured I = 18.97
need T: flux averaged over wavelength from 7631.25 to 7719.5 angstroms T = 22.4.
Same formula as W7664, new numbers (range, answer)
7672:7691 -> 22.6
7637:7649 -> 23.5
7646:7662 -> 22.9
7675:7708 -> 22.5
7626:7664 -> 22.6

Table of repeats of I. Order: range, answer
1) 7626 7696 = 13.64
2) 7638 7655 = 17.36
